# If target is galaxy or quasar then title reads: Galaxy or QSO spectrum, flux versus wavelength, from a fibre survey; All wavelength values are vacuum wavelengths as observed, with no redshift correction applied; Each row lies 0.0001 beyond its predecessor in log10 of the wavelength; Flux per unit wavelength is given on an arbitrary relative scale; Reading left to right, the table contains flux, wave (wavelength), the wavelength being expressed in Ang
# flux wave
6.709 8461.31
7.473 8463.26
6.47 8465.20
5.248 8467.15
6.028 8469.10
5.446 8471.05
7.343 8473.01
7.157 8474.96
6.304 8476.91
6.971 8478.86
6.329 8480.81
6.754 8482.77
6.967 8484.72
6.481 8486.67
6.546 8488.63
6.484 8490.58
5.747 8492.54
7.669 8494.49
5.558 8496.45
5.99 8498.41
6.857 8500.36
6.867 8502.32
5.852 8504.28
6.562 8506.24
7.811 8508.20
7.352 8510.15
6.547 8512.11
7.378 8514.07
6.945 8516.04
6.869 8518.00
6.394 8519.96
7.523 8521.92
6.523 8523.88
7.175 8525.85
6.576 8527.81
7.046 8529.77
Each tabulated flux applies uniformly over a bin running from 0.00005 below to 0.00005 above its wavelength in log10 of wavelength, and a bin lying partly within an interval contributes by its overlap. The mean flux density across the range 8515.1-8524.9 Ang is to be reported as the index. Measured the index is 6.85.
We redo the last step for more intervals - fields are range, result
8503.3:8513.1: 6.83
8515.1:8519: 6.91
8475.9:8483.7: 6.59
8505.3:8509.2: 7.21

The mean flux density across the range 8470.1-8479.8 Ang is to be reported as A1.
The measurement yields 6.64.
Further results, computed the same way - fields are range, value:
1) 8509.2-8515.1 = 7.08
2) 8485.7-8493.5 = 6.31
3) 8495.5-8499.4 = 5.79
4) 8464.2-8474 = 6.11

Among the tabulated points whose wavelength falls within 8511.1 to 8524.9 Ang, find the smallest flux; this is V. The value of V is 6.394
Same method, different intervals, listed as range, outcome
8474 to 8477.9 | 6.304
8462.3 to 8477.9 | 5.248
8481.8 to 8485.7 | 6.754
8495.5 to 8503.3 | 5.558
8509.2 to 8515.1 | 6.547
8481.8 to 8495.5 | 5.747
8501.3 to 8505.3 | 5.852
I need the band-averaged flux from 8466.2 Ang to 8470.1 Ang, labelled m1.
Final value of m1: 5.64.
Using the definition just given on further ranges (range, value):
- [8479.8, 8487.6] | 6.64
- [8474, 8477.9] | 6.74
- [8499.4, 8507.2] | 6.53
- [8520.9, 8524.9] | 7.01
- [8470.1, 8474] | 6.39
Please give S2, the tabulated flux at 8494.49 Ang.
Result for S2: 7.669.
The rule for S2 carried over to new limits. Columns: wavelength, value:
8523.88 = 6.523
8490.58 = 6.484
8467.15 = 5.248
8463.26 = 7.473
